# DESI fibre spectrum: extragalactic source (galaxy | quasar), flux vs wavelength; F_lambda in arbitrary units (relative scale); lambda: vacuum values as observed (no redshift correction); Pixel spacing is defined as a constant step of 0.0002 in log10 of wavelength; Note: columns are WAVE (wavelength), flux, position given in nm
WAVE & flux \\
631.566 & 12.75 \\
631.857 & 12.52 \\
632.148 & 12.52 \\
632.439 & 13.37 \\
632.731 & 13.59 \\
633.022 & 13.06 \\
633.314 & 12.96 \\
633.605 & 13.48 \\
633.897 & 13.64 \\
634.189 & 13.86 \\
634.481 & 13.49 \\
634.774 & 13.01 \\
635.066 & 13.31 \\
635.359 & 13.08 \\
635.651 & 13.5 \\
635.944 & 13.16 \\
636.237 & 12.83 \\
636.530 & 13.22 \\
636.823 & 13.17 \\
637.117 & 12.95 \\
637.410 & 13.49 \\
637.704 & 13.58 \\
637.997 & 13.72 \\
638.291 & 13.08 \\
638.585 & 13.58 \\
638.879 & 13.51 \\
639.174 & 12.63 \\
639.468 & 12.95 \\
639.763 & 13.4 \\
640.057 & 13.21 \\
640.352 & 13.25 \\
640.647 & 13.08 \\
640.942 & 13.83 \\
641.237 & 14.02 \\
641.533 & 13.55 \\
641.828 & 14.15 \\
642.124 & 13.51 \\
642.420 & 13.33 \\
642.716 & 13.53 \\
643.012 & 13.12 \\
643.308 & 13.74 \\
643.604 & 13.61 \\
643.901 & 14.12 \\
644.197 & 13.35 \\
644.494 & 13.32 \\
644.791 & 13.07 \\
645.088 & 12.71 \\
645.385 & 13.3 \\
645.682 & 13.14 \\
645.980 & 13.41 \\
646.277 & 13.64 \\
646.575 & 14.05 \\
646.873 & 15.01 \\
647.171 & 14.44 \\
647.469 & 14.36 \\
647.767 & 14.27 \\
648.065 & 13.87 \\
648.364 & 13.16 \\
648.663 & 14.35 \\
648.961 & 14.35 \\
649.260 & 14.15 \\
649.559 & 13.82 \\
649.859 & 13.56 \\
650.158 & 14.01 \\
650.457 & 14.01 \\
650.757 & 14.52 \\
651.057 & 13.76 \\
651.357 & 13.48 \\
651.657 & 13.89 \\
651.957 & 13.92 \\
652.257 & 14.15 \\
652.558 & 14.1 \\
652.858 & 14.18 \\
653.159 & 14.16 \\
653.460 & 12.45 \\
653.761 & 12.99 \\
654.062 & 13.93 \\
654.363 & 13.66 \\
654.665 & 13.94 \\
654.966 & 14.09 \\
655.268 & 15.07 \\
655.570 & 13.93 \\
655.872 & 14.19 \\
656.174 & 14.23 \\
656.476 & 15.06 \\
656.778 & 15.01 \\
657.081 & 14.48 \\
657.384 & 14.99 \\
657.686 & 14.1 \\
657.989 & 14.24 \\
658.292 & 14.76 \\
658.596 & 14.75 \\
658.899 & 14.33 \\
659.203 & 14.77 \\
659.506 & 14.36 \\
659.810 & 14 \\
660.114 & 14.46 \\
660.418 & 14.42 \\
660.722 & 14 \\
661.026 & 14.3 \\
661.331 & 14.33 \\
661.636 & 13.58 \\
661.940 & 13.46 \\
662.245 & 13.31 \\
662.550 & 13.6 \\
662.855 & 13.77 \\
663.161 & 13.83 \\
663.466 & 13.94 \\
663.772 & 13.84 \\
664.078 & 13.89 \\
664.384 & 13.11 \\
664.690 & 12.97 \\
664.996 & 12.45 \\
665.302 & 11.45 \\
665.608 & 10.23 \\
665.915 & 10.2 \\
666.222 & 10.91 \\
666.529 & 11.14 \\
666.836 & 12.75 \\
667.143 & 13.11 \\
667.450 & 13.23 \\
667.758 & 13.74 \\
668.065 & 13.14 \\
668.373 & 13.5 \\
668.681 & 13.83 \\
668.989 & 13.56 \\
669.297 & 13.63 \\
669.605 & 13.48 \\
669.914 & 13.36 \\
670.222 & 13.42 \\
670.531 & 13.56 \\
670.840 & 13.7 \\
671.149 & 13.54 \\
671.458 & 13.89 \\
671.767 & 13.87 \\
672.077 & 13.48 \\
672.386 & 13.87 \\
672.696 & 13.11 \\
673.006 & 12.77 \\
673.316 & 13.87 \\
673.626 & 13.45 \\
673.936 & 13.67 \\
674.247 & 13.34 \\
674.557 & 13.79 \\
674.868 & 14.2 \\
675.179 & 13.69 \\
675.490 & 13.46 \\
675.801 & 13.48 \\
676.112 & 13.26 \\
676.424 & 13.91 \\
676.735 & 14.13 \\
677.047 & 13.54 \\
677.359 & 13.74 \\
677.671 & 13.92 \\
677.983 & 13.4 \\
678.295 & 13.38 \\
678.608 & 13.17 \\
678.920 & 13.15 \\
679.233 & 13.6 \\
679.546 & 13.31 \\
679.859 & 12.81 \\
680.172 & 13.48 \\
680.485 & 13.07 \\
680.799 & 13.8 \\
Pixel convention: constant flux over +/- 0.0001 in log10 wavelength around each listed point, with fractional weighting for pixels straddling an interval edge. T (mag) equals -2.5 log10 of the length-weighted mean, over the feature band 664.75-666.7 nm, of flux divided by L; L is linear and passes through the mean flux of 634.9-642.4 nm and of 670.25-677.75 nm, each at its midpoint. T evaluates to 0.21 mag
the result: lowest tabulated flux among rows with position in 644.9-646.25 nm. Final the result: 12.71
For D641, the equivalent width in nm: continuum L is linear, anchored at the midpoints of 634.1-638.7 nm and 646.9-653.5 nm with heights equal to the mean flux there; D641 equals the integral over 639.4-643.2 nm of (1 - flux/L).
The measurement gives 0.02 nm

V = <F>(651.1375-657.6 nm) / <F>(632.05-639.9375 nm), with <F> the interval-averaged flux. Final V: 1.06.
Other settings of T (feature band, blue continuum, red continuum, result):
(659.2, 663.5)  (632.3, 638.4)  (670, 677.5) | -0.04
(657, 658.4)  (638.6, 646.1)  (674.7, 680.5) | -0.08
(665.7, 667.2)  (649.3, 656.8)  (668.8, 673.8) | 0.19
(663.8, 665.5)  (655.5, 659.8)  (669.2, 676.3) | 0.10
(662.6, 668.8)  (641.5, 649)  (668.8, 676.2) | 0.07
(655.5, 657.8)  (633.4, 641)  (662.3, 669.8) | -0.12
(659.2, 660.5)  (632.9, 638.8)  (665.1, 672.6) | -0.10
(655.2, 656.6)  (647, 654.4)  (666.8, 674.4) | -0.05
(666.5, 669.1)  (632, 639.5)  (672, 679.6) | 0.02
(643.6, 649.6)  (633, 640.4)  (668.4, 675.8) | -0.03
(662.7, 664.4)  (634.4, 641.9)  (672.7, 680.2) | -0.03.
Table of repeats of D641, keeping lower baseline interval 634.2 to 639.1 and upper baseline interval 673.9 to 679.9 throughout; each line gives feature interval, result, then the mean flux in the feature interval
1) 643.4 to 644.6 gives -0.02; 13.6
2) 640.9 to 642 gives -0.05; 13.9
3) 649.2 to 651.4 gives -0.09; 13.9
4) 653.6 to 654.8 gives -0.02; 13.6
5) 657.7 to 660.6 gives -0.21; 14.4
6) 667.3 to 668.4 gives 0.01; 13.4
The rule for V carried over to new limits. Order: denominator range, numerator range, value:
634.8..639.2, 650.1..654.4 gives 1.04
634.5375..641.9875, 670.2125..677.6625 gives 1.02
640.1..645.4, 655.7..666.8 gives 1.01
